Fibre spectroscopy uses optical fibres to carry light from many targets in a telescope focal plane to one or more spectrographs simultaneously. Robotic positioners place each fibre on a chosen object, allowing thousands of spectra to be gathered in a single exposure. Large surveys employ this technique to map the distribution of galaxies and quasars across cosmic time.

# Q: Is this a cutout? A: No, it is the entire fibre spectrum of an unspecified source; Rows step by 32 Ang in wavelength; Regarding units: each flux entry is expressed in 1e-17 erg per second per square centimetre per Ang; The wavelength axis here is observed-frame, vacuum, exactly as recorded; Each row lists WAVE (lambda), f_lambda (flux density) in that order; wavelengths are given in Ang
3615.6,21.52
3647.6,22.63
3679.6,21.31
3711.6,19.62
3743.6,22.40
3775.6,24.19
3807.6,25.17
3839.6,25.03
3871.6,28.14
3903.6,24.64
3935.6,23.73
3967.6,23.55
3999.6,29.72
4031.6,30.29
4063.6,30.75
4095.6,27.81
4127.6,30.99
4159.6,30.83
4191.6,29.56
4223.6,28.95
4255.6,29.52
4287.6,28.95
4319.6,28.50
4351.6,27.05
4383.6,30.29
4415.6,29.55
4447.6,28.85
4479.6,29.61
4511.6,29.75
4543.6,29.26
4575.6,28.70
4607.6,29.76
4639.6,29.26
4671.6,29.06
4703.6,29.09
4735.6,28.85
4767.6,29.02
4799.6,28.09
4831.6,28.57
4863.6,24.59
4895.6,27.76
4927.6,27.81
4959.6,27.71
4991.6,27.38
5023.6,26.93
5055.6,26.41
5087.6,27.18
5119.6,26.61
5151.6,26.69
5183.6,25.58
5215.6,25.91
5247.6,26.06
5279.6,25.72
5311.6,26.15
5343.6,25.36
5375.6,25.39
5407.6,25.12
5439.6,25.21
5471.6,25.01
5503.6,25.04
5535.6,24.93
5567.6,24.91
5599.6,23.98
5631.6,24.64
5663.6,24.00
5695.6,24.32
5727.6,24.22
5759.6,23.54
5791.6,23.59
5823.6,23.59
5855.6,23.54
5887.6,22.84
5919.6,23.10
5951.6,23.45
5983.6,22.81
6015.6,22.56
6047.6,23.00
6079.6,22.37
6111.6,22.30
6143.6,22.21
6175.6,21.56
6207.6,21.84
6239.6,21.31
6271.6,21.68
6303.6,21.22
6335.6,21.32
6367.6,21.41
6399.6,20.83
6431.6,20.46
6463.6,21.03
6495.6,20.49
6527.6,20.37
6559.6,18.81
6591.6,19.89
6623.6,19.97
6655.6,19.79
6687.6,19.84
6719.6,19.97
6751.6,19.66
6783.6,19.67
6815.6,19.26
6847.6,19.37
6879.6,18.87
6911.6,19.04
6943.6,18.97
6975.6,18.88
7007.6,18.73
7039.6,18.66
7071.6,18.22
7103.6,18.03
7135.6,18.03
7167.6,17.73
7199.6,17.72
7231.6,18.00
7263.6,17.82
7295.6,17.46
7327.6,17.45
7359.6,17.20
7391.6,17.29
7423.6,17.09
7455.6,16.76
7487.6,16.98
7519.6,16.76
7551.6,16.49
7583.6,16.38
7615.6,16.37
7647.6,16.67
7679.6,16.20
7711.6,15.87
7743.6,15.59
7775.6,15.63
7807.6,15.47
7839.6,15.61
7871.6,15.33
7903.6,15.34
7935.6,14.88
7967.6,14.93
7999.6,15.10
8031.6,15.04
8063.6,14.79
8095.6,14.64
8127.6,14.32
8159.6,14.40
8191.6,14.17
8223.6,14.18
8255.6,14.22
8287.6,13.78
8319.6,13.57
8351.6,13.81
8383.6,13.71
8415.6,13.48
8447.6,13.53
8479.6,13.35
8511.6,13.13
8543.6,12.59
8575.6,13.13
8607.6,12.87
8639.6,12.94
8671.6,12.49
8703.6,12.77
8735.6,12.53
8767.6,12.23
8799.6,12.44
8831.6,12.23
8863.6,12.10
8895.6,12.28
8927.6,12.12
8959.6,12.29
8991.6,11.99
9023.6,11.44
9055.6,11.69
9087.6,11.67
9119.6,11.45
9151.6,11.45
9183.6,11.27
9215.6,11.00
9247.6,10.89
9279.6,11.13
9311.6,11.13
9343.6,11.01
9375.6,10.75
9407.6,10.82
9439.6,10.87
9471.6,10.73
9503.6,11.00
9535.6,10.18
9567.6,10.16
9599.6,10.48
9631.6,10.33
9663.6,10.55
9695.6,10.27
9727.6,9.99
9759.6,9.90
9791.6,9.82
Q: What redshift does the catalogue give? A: 0.000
